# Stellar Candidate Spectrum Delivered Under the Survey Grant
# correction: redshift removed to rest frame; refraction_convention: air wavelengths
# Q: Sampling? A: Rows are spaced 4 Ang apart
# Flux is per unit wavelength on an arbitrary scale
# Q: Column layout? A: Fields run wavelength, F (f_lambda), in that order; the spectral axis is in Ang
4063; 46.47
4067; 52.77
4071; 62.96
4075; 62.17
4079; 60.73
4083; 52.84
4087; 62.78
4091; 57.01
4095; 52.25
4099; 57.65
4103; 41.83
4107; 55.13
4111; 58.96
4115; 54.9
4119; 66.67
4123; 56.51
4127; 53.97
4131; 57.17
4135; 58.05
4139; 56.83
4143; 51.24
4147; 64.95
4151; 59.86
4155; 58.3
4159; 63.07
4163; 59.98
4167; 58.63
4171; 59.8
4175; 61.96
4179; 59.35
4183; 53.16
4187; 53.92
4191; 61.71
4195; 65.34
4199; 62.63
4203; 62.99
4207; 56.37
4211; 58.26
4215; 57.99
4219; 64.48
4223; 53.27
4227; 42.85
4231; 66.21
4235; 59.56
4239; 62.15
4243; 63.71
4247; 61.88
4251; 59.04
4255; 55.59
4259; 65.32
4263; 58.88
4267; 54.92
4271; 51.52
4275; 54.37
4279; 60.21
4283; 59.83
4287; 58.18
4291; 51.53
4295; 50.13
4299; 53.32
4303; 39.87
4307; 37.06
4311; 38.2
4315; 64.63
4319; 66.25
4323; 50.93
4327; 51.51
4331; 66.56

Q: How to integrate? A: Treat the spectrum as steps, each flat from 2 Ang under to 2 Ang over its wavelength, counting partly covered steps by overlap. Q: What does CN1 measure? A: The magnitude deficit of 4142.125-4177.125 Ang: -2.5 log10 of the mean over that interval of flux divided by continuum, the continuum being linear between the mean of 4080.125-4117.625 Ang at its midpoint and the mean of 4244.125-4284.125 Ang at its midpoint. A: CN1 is -0.07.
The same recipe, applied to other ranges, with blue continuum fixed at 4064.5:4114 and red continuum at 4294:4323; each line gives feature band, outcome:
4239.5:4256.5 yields -0.17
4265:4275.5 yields -0.05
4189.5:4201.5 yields -0.19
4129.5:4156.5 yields -0.06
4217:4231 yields -0.06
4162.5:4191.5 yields -0.09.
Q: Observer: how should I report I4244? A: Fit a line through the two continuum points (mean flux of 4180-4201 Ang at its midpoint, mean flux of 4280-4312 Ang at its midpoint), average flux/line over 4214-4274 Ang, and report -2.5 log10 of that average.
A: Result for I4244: -0.08 mag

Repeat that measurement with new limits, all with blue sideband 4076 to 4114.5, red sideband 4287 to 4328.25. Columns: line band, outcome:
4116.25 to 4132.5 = -0.07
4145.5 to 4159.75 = -0.13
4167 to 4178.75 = -0.12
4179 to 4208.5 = -0.12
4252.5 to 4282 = -0.11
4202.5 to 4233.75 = -0.09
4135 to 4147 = -0.04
